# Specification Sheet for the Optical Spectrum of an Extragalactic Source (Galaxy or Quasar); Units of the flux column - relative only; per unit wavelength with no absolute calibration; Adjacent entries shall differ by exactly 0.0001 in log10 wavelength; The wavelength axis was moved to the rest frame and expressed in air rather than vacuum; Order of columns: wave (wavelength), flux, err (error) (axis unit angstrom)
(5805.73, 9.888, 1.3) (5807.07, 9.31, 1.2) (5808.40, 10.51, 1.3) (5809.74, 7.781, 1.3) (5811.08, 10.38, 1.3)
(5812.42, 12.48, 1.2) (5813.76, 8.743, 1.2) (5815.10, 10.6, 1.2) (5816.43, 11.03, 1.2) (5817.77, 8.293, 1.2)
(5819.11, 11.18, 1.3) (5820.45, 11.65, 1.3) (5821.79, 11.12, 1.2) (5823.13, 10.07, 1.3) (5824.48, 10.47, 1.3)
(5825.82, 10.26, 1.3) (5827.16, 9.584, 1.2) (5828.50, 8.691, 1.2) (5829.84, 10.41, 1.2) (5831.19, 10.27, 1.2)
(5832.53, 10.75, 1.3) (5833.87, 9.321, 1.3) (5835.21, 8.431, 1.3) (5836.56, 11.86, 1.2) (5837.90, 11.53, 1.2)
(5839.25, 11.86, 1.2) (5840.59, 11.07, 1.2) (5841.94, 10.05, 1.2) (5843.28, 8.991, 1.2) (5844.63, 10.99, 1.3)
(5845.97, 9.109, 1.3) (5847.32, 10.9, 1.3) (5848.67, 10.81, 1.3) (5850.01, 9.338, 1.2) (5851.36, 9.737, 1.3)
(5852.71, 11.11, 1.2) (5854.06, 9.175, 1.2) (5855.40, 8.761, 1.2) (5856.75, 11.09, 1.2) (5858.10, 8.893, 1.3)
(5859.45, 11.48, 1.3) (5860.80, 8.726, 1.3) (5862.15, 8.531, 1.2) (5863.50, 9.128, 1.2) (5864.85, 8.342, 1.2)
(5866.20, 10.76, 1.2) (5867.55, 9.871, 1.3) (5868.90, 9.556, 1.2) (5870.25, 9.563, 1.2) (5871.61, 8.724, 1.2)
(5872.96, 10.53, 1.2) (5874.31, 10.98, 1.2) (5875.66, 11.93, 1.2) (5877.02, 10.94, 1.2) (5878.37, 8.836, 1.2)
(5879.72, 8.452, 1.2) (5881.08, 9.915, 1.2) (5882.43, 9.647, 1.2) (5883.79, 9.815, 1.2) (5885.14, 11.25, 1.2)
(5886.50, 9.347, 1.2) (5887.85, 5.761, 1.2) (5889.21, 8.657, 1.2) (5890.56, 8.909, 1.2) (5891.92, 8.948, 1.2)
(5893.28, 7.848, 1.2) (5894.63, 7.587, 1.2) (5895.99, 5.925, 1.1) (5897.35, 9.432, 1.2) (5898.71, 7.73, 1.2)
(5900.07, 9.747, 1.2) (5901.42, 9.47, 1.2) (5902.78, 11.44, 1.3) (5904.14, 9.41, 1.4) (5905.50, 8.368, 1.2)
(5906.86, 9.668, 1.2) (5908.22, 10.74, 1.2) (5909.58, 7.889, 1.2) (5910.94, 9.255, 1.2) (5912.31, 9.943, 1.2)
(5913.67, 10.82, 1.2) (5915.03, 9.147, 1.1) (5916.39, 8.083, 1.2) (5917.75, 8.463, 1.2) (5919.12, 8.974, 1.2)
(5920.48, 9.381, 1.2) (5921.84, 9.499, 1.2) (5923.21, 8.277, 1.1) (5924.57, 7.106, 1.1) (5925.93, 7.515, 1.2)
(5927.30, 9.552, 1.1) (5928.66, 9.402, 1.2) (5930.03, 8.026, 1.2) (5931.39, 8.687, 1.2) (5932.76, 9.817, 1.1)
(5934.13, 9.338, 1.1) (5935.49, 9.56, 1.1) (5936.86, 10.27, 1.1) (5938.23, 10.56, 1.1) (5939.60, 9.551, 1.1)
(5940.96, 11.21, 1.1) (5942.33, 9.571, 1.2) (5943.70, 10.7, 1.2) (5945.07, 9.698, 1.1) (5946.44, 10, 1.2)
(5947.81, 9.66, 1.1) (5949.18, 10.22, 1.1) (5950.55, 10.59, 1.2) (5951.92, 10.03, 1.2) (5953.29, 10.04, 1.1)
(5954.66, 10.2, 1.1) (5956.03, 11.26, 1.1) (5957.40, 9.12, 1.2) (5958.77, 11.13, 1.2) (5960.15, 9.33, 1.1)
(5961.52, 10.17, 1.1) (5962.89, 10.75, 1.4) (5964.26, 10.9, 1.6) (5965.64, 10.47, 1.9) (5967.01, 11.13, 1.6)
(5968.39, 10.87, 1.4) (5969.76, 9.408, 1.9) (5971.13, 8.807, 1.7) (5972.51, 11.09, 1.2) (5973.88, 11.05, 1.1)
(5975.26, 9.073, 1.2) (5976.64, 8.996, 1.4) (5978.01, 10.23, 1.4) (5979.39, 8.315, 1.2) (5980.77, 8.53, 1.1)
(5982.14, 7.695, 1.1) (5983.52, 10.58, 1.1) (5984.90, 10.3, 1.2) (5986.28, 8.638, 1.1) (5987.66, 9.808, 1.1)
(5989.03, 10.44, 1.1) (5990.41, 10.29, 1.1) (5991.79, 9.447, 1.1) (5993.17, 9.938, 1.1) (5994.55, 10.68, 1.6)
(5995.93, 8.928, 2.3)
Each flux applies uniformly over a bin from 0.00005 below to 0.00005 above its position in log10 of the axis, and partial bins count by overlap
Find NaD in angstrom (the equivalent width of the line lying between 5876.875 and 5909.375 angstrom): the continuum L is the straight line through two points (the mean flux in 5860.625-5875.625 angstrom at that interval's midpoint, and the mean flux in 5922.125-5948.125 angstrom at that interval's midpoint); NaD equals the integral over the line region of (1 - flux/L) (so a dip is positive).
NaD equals 1.8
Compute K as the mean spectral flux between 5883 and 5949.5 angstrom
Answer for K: 9.18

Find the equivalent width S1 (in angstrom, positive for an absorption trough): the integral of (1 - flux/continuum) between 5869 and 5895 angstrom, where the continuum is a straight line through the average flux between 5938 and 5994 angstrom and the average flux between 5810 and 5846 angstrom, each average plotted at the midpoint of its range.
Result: 2.1 angstrom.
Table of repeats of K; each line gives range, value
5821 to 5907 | 9.69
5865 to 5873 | 9.68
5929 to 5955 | 9.87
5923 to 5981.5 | 9.78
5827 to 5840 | 10.3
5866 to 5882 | 9.98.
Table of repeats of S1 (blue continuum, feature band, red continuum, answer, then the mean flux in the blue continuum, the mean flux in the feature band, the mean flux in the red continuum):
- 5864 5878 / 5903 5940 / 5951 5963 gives 3.5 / 10.1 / 9.18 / 10.2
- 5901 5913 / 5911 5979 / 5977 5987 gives -2.7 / 9.57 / 9.74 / 9.18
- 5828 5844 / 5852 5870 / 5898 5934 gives 0.5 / 10.3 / 9.65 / 9.1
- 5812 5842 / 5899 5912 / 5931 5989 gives 0.8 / 10.4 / 9.51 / 9.95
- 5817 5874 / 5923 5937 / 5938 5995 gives 1.6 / 10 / 8.84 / 10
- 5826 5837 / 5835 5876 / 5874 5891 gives -1.4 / 9.89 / 10.1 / 9.55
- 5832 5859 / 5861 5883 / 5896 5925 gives 0.1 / 10.2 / 9.71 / 9.13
